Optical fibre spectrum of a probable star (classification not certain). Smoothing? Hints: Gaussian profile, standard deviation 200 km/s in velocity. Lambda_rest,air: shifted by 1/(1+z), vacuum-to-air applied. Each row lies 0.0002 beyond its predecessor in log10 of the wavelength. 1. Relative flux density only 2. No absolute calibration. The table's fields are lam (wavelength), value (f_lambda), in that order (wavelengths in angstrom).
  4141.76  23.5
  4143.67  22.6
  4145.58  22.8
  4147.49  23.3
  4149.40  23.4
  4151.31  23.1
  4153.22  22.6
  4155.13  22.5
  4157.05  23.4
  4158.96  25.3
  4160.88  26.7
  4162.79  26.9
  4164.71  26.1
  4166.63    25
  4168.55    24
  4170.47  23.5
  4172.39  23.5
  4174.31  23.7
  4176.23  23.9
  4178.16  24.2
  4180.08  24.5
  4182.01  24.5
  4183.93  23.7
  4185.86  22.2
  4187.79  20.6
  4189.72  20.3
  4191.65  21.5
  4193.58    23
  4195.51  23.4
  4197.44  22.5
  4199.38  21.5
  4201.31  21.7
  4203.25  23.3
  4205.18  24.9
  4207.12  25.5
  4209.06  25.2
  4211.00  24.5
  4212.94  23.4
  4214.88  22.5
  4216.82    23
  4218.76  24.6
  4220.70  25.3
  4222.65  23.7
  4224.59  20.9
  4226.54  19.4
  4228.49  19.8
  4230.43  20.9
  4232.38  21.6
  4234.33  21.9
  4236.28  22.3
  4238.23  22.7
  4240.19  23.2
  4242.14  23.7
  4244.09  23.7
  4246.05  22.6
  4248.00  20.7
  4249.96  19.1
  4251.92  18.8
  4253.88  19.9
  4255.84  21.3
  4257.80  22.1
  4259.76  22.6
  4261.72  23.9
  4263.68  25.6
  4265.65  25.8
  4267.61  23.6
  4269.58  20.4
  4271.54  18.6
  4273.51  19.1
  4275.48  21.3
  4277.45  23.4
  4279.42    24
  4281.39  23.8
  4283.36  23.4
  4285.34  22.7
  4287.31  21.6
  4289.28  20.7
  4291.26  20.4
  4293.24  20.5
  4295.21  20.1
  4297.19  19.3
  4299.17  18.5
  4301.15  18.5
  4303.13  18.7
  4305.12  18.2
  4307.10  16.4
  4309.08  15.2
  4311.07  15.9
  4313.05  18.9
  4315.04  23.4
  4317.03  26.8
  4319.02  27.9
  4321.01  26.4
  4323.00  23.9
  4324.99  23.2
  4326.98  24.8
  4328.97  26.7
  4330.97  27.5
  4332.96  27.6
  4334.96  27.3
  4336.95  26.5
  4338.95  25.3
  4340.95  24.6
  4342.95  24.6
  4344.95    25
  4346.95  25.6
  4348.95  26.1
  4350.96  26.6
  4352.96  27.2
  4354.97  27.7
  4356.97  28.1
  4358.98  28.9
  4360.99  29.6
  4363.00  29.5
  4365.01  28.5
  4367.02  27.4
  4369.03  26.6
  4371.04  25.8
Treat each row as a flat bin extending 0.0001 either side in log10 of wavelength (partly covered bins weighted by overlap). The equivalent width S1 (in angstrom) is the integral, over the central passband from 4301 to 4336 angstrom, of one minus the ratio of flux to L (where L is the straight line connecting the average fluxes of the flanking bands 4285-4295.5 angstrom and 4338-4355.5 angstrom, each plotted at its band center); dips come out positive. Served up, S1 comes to 1.1 angstrom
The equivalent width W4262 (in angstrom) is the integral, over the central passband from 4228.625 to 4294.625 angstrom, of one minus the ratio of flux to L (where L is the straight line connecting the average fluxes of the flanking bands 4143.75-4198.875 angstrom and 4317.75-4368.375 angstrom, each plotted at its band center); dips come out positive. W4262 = 8.44 angstrom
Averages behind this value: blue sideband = 23.5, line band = 22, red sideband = 26.7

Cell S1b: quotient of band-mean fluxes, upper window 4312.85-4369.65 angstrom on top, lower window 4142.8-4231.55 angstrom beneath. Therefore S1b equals 1.1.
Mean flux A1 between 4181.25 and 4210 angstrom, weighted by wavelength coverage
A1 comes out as 22.9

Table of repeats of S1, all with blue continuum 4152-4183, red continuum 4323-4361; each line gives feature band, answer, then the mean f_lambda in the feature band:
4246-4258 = 2.3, 20.4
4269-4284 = 2.3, 21.8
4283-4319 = 8.0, 20.1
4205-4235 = 2.5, 22.9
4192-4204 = 1.1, 22.5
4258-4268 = 0.5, 24.2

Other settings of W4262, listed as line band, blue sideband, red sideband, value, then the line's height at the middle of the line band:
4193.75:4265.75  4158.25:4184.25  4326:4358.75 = 7.6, 25.3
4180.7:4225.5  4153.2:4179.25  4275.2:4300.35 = 0.8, 23.6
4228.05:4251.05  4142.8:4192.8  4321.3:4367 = 2.7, 24.8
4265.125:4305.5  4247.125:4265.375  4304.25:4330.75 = 1.7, 22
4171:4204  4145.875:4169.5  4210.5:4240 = 0.9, 23.5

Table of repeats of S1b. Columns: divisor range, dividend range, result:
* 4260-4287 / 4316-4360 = 1.16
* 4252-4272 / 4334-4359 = 1.18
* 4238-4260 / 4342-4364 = 1.26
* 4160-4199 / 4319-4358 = 1.10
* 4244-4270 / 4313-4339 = 1.16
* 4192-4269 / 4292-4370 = 1.07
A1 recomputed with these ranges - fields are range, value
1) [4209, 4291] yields 22.3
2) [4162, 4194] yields 23.6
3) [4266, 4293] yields 21.8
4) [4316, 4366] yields 26.6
